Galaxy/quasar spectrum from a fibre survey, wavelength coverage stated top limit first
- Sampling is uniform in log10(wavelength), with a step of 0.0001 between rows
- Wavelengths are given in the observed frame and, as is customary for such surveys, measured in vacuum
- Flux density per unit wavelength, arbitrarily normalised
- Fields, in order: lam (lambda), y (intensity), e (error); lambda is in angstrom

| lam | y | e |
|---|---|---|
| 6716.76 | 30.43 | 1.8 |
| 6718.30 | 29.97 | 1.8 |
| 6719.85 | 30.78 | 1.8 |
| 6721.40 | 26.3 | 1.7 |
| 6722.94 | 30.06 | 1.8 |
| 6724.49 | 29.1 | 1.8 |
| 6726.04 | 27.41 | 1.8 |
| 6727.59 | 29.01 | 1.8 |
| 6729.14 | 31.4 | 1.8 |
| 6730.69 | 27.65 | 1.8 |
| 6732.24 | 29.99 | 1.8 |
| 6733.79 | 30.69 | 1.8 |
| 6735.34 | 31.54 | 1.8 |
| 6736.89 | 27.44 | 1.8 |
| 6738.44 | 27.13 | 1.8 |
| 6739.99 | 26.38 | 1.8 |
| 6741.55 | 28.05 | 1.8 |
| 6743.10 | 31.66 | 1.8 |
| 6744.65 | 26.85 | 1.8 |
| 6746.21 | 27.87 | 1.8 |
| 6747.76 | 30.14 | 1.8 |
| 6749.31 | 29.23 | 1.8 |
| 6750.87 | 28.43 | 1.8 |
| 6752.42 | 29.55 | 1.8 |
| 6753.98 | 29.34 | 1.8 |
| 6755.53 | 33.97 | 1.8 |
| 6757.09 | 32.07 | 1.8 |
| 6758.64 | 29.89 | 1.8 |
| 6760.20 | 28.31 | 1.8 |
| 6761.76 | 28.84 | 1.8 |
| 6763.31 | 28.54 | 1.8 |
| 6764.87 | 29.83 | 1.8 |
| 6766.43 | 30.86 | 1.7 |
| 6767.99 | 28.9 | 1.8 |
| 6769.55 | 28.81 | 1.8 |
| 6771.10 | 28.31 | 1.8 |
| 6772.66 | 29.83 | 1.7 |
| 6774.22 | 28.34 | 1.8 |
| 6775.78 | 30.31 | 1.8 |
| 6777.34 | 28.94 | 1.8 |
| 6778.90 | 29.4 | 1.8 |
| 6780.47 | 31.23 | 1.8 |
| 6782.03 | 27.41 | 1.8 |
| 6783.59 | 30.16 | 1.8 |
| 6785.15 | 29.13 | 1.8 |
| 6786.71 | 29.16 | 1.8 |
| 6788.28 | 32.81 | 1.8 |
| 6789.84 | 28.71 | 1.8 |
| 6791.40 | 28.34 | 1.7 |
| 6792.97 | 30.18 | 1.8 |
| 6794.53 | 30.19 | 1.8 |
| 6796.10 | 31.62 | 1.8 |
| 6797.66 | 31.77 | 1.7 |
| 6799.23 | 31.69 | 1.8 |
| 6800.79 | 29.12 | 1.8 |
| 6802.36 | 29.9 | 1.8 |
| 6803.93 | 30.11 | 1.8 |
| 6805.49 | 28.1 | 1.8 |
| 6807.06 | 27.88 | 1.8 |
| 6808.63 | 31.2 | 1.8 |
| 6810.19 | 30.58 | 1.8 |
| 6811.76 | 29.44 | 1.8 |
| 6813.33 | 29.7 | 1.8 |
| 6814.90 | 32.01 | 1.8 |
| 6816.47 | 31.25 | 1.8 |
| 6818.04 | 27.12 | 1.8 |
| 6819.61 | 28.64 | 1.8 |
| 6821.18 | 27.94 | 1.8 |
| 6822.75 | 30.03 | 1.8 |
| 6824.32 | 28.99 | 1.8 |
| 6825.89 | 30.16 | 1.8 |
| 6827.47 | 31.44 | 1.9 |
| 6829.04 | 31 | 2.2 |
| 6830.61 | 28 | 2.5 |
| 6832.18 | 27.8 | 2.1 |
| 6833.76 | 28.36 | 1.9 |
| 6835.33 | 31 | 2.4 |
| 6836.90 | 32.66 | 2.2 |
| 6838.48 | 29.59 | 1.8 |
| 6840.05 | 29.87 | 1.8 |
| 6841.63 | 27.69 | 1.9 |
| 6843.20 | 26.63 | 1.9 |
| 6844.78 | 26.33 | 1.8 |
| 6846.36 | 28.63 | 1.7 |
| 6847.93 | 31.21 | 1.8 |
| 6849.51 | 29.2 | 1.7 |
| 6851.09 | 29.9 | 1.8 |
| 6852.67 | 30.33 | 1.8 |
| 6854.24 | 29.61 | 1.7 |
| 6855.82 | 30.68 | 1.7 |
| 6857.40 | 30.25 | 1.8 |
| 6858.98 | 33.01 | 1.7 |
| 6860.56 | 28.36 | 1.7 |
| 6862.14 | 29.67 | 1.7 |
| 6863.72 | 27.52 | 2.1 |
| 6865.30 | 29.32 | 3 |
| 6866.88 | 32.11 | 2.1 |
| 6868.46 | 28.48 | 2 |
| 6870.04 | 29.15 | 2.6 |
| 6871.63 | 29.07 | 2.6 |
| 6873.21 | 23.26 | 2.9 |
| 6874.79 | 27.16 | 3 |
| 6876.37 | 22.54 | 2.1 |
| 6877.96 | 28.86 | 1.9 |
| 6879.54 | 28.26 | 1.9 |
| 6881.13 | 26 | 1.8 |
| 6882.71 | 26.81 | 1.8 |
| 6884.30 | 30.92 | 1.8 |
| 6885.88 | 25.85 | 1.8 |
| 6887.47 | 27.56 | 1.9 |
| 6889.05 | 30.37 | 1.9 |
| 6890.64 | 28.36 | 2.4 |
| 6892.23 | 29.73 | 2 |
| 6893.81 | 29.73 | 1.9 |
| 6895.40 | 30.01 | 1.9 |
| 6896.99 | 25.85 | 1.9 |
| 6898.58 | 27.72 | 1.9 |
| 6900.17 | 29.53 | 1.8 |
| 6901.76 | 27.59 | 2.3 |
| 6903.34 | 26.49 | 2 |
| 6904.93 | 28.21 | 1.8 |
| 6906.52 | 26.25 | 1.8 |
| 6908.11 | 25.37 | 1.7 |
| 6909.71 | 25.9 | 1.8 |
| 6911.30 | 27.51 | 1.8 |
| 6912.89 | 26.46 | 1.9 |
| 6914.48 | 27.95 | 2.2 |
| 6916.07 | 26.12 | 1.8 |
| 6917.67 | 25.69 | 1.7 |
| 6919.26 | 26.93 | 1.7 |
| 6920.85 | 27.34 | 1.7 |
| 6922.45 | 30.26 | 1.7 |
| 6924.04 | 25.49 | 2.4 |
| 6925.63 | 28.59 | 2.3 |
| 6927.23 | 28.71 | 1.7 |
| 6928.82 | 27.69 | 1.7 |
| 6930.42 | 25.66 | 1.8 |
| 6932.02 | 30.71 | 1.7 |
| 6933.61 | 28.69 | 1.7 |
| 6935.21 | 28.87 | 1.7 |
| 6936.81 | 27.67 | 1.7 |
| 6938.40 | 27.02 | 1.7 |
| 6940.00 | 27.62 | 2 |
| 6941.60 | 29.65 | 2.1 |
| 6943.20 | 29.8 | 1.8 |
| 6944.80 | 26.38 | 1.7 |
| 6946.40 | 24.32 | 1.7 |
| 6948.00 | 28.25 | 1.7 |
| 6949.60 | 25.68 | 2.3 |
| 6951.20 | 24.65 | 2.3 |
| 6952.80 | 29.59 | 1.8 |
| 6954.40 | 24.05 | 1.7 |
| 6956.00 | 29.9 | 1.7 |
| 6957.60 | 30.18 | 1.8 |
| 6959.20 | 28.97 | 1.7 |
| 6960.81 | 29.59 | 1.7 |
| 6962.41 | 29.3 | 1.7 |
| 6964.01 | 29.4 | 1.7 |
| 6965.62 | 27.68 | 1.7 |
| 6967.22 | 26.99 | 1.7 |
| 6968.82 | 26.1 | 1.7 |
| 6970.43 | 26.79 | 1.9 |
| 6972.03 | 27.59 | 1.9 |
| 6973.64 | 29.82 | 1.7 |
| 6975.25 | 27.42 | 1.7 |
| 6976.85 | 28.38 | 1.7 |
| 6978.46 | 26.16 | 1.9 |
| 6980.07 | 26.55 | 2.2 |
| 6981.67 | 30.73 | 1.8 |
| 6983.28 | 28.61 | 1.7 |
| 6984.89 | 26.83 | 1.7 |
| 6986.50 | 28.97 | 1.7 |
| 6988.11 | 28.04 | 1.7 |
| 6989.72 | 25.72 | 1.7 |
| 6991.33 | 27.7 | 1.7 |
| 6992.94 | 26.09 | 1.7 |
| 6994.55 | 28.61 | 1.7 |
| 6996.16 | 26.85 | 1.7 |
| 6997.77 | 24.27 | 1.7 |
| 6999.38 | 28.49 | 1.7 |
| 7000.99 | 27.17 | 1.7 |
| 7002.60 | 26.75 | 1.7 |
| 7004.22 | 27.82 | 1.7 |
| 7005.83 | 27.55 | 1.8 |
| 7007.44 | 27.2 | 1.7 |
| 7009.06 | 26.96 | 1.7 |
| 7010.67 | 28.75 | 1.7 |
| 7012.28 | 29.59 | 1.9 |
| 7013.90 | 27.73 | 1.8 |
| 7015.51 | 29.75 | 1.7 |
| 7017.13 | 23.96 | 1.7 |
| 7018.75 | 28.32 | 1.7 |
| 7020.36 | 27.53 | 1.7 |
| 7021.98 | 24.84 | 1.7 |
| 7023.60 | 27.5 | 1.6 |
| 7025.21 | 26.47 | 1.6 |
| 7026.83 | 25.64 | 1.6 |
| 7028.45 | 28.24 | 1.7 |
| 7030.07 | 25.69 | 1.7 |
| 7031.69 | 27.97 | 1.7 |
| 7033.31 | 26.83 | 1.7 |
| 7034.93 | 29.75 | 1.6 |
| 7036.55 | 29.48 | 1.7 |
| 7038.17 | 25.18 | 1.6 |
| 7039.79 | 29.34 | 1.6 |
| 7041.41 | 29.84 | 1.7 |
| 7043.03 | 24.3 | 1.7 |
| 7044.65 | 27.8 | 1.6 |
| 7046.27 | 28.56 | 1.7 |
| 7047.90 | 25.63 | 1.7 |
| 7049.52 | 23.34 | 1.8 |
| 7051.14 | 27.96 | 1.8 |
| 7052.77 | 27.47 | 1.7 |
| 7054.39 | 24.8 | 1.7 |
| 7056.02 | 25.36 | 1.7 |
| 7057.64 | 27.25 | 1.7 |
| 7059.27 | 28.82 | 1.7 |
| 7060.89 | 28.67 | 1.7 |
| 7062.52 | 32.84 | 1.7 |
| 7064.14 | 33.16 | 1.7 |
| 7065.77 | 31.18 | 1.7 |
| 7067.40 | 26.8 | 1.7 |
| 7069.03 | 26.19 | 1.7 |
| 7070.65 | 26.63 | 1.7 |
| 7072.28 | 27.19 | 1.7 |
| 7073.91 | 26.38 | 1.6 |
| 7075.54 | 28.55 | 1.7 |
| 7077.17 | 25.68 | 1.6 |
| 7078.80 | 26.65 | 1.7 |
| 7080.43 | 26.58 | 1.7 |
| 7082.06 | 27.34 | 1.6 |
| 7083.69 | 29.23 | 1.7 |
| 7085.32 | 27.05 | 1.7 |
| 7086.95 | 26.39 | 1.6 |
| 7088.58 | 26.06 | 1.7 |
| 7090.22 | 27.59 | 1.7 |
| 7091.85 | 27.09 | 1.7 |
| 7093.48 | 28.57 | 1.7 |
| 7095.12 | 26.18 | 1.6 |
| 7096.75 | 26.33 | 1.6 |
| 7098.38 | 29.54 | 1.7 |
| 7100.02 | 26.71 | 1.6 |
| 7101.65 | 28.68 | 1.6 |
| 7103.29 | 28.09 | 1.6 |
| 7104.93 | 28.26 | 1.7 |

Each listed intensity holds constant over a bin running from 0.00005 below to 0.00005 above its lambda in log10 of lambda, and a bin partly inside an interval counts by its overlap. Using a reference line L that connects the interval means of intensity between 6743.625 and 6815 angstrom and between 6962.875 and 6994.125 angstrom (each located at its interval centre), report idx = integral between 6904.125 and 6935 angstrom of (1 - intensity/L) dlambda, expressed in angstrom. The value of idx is 1.0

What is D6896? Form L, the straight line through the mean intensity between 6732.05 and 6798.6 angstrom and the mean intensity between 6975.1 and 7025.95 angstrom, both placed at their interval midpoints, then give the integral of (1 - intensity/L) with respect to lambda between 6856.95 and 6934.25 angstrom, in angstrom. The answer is 1.20 angstrom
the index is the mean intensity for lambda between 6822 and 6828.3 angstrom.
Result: 30.1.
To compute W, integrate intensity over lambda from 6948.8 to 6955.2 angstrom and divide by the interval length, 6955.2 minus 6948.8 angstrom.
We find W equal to 26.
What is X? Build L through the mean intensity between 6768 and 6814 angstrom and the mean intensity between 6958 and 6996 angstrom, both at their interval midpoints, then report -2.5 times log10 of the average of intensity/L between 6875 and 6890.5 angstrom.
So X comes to 0.05 mag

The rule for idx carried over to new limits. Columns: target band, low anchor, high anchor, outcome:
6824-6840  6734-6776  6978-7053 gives -0.7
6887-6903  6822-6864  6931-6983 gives 0.1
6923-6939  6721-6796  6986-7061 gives 0.0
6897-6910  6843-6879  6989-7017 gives 0.6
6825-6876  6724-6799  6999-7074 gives -0.7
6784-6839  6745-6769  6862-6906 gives -1.7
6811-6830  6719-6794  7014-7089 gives -0.6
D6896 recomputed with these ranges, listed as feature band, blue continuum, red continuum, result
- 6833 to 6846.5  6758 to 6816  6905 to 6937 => -0.1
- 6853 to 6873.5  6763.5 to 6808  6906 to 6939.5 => -0.8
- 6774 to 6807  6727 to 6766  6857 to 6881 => -0.9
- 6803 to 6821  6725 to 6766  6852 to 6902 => -0.4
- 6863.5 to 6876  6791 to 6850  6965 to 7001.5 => 0.4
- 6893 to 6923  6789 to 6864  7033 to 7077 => 1.6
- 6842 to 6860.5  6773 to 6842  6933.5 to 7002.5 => -0.2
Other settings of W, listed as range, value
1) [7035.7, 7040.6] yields 28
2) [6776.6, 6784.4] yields 29.4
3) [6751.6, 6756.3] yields 31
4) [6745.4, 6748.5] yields 28.9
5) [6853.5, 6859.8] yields 30.9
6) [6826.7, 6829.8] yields 31.2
